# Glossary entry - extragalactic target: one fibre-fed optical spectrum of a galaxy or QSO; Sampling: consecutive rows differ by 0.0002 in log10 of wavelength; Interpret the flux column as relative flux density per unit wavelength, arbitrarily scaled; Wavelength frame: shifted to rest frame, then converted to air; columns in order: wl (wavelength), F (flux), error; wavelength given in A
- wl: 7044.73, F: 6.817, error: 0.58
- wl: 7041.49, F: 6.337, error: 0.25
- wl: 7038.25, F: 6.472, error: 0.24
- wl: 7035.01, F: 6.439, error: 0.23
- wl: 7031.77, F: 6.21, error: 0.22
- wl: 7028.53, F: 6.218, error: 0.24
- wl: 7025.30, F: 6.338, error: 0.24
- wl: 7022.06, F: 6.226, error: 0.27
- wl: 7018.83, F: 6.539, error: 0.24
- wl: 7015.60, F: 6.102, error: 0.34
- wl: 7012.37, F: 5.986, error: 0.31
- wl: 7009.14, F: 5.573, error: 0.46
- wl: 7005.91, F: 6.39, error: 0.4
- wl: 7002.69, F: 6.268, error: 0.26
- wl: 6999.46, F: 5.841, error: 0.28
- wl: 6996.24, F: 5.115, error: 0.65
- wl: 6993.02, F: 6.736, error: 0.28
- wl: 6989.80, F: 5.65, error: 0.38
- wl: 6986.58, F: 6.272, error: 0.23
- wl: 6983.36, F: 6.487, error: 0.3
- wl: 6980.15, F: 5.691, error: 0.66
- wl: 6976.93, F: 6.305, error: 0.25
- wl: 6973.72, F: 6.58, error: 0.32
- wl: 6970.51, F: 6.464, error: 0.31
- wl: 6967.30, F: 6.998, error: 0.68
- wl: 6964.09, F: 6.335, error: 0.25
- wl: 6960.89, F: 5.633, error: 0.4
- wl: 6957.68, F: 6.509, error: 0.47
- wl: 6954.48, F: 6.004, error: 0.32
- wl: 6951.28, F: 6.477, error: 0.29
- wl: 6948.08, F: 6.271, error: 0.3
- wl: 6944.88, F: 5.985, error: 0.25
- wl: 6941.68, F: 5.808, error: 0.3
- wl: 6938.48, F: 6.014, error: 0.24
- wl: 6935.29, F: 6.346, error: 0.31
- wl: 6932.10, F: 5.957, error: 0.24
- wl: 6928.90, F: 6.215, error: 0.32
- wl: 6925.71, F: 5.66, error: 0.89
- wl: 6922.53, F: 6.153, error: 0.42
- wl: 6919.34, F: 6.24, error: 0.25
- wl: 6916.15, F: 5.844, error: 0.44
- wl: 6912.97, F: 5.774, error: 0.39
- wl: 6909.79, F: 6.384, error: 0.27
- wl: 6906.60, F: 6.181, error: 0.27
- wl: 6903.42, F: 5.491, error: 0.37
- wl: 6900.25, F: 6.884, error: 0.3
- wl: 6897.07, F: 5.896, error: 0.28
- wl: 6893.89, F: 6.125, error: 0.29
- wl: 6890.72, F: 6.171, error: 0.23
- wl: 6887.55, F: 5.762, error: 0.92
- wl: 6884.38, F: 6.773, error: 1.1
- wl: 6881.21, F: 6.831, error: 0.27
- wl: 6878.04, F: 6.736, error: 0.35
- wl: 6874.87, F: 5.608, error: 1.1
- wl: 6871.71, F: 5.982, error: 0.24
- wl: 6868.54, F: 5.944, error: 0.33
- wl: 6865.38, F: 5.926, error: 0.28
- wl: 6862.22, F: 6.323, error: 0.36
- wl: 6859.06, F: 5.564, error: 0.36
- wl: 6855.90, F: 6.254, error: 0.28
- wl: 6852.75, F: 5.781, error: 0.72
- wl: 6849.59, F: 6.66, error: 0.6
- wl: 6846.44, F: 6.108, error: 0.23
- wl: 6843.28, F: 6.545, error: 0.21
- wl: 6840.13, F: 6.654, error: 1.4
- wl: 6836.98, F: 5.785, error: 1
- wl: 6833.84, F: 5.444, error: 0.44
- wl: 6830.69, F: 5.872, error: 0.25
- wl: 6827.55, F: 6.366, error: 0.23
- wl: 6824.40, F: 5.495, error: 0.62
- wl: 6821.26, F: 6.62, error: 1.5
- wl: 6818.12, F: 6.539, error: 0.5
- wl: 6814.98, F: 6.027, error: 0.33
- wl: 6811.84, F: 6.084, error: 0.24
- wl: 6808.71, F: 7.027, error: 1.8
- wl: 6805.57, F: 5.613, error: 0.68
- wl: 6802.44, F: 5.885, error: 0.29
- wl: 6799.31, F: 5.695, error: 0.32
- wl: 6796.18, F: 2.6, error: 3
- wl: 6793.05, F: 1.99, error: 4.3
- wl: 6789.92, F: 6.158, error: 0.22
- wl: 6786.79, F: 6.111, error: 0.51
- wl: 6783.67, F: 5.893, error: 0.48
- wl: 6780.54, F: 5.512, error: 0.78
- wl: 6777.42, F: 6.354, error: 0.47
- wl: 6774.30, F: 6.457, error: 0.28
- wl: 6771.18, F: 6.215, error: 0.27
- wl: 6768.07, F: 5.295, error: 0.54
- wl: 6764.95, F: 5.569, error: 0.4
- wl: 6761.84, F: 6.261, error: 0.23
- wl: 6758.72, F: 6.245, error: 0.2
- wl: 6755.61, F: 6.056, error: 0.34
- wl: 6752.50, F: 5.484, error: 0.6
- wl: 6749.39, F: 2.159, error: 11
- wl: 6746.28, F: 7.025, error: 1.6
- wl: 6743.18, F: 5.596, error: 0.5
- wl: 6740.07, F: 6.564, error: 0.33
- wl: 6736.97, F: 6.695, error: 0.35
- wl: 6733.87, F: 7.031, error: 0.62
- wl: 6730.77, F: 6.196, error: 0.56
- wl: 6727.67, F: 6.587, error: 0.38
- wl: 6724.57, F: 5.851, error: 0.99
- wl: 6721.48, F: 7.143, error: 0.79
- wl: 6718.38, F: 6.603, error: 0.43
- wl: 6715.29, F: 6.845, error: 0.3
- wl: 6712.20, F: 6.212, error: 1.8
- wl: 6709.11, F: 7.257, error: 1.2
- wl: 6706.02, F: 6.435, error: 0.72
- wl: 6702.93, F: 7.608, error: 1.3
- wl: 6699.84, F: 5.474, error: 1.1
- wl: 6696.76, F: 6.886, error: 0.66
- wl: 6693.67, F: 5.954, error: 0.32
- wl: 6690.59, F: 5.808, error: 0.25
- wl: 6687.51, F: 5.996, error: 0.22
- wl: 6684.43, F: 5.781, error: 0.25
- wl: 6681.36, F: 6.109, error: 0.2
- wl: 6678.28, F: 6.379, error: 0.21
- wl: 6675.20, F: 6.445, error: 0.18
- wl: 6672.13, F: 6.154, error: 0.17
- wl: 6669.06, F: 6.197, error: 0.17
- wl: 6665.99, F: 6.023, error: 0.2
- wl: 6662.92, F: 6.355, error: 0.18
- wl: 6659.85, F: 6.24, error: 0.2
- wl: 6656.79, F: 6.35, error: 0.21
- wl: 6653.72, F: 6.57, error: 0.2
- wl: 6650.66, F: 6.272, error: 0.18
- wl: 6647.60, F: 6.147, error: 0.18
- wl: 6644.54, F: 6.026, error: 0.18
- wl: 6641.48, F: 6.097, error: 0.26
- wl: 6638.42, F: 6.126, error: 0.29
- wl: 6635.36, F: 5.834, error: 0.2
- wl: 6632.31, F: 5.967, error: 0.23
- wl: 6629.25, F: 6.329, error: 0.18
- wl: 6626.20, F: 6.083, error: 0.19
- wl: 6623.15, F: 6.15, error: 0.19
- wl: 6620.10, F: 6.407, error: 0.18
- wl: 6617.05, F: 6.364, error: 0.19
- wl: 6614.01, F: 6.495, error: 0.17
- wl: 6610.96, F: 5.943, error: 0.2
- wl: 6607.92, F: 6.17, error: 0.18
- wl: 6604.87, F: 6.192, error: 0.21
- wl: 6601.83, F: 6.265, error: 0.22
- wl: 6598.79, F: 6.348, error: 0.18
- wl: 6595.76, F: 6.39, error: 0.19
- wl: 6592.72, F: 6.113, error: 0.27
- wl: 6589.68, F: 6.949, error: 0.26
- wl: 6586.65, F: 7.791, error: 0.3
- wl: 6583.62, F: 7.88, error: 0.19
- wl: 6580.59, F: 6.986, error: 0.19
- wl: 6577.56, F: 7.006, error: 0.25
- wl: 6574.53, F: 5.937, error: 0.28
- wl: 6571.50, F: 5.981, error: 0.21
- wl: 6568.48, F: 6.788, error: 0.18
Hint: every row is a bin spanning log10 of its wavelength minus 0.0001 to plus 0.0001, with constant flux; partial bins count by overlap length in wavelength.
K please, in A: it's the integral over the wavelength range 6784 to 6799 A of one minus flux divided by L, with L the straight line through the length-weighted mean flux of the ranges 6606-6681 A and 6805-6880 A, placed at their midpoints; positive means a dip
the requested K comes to 4.1 A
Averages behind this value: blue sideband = 6.21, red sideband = 6.13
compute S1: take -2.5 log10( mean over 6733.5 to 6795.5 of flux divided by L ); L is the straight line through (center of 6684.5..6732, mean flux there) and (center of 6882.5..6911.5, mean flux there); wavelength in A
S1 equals 0.13 mag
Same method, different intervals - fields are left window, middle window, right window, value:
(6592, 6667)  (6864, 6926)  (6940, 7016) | 0.01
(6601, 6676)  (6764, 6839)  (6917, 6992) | 0.09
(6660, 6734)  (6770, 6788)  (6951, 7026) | 0.04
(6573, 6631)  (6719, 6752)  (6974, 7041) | 0.06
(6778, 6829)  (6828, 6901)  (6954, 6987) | -0.05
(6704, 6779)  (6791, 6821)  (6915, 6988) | 0.16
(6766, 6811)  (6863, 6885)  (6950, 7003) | -0.08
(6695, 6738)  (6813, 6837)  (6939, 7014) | 0.07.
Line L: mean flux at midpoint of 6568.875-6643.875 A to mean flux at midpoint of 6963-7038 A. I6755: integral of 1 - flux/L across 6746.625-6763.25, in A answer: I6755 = 2.5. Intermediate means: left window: 6.41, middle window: 5.36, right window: 6.21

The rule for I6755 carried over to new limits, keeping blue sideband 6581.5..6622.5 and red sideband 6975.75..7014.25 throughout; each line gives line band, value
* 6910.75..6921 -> 0.25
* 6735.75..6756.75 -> 2.42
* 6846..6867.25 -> 0.43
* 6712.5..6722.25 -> -0.54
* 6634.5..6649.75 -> 1.03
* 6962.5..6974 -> -1.02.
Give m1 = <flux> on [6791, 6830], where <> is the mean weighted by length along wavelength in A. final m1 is 5.51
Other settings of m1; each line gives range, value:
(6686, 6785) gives 6.16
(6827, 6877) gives 6.05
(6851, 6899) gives 6.12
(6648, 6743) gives 6.39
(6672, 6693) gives 6.09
